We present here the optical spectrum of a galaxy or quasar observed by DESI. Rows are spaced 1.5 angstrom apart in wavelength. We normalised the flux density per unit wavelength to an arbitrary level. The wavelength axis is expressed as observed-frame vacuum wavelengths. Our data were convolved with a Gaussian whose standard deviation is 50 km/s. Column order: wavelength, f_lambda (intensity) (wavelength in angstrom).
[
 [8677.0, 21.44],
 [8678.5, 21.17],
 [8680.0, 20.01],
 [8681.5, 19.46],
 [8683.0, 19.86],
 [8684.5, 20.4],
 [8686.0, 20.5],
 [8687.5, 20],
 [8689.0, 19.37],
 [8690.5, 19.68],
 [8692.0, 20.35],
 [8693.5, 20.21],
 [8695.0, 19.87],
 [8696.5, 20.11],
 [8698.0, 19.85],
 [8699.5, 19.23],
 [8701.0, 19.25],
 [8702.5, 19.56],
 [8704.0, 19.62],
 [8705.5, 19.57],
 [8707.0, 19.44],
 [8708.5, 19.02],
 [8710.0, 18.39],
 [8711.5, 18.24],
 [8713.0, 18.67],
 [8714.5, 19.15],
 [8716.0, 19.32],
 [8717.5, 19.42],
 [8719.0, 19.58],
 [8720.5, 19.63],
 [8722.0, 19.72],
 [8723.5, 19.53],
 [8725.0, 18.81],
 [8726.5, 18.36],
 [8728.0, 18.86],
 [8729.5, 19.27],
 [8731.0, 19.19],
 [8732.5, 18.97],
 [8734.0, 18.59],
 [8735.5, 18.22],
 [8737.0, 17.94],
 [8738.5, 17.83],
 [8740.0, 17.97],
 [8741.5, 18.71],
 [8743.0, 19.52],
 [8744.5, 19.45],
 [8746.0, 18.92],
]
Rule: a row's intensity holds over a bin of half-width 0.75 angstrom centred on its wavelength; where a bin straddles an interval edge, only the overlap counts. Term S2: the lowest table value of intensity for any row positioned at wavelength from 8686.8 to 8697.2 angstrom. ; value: 19.37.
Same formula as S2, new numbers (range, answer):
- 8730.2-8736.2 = 18.22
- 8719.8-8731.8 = 18.36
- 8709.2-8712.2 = 18.24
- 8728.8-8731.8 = 19.19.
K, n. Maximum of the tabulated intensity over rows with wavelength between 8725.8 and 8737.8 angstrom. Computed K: 19.27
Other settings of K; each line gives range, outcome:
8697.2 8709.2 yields 19.85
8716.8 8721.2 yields 19.63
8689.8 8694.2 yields 20.35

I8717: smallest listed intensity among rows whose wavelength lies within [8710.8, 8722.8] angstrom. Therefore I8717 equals 18.24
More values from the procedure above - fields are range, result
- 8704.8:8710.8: 18.39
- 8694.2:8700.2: 19.23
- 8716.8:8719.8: 19.42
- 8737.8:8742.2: 17.83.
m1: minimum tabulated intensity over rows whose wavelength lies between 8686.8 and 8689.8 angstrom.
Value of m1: 19.37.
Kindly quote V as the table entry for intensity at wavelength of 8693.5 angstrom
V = 20.21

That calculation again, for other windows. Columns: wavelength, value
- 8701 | 19.25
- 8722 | 19.72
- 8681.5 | 19.46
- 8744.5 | 19.45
